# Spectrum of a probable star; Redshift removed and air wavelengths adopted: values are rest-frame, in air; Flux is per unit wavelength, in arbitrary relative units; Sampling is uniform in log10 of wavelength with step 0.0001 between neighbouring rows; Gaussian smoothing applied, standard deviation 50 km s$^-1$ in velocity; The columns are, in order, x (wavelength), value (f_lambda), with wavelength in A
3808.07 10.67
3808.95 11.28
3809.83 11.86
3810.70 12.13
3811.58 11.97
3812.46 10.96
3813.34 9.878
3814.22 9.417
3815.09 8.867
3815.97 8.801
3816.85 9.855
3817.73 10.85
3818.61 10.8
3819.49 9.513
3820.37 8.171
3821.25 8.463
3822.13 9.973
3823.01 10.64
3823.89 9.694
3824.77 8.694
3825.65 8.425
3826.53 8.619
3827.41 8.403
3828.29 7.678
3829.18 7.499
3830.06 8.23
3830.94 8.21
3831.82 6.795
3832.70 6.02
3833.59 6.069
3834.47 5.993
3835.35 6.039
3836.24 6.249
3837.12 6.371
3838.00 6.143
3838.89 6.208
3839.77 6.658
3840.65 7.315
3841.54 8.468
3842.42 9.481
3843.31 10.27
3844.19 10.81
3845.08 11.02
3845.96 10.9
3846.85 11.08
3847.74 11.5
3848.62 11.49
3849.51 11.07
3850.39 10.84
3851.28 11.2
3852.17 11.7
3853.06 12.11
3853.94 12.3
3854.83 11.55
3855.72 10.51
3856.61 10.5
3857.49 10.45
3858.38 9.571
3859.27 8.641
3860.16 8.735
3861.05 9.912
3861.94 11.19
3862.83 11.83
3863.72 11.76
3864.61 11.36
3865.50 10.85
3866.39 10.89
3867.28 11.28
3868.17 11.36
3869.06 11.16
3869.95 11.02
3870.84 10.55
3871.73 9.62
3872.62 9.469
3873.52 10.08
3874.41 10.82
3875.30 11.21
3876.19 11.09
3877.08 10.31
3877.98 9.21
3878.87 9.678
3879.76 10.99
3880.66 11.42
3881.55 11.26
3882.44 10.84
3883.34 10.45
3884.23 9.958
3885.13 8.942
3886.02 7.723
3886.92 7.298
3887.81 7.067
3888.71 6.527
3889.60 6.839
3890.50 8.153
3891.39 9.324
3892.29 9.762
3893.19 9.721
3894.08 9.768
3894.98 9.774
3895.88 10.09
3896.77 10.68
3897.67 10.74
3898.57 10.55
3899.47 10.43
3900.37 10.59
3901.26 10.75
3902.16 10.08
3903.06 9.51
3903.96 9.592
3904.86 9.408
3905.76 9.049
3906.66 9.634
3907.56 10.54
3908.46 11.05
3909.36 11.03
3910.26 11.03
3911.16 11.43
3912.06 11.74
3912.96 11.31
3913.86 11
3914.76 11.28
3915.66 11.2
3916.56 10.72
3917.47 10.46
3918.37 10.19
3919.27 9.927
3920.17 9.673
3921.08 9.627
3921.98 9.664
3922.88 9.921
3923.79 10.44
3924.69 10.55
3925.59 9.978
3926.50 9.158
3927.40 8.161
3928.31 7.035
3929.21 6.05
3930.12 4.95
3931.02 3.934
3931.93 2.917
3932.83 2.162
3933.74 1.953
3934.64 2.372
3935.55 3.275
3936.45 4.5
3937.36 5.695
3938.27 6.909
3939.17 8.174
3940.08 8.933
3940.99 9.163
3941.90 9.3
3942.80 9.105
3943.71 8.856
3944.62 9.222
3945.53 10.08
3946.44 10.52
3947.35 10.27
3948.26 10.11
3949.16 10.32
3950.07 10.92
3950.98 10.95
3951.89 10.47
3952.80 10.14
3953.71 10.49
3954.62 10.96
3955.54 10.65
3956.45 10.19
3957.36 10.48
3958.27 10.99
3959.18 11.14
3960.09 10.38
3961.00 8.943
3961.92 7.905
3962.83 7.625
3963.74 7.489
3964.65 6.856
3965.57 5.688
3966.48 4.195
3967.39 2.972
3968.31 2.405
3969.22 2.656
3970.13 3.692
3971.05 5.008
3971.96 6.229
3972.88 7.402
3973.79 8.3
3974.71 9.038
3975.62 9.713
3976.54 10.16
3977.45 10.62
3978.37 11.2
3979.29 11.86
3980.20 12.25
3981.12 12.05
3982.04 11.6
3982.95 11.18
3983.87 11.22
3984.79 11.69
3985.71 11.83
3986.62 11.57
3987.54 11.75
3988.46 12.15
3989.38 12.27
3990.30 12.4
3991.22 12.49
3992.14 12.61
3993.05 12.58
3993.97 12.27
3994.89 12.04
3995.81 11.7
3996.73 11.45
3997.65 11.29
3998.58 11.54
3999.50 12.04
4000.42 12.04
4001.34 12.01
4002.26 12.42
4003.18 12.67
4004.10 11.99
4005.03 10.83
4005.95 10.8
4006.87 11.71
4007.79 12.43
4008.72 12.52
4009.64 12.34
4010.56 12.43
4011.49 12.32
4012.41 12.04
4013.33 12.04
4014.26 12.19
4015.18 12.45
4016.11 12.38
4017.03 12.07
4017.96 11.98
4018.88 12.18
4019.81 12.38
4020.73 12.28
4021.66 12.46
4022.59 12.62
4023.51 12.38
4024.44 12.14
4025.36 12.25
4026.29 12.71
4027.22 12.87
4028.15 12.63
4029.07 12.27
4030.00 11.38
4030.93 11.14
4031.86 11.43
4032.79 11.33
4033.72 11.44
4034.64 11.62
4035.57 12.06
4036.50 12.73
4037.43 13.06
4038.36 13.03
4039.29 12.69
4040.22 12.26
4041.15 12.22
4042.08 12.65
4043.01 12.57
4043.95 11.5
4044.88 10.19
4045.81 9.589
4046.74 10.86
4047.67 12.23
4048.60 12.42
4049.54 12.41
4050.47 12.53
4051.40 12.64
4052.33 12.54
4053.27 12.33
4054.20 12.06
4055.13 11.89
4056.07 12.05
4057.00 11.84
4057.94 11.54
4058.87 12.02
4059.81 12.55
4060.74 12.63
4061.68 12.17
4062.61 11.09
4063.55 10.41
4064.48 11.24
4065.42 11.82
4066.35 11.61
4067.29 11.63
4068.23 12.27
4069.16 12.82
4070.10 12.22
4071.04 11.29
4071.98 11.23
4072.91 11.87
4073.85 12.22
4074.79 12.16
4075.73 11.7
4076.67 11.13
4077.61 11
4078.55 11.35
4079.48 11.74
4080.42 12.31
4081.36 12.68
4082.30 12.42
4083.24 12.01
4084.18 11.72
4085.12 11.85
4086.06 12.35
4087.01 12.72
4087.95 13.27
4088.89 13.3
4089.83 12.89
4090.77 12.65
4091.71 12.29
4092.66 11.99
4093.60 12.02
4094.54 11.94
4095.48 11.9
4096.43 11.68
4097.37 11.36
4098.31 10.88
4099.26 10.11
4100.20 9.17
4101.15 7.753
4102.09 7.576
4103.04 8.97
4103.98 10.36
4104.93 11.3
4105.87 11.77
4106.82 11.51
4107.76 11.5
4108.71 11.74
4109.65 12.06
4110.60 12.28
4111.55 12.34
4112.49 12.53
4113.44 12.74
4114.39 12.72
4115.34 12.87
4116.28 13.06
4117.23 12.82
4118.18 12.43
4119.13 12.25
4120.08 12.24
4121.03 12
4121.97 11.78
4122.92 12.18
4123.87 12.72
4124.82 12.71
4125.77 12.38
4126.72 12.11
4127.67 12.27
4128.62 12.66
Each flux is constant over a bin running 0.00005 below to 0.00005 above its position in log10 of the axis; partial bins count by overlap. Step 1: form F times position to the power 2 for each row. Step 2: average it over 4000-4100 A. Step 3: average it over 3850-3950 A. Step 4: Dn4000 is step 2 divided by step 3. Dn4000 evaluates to 1.36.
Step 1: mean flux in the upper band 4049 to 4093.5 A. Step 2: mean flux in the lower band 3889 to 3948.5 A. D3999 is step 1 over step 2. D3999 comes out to 1.4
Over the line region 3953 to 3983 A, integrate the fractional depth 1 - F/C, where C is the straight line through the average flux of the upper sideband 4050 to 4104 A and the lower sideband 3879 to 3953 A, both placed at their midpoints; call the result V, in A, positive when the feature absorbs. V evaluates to 4.22 A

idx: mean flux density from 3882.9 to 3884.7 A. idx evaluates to 10.2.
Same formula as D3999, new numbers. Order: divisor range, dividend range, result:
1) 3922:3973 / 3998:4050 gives 1.56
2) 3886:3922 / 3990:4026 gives 1.22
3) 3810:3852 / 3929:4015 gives 1.05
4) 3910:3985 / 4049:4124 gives 1.36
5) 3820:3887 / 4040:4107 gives 1.21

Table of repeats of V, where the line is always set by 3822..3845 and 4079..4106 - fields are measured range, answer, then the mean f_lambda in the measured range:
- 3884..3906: -1.3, 9.29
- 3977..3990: -2.2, 11.7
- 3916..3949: 4.8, 7.92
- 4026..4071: -4.6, 12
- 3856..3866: -2.6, 10.4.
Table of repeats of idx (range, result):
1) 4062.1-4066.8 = 11.3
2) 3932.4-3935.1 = 2.16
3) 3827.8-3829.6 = 7.58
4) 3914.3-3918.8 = 10.8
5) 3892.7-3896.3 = 9.83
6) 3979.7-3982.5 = 12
